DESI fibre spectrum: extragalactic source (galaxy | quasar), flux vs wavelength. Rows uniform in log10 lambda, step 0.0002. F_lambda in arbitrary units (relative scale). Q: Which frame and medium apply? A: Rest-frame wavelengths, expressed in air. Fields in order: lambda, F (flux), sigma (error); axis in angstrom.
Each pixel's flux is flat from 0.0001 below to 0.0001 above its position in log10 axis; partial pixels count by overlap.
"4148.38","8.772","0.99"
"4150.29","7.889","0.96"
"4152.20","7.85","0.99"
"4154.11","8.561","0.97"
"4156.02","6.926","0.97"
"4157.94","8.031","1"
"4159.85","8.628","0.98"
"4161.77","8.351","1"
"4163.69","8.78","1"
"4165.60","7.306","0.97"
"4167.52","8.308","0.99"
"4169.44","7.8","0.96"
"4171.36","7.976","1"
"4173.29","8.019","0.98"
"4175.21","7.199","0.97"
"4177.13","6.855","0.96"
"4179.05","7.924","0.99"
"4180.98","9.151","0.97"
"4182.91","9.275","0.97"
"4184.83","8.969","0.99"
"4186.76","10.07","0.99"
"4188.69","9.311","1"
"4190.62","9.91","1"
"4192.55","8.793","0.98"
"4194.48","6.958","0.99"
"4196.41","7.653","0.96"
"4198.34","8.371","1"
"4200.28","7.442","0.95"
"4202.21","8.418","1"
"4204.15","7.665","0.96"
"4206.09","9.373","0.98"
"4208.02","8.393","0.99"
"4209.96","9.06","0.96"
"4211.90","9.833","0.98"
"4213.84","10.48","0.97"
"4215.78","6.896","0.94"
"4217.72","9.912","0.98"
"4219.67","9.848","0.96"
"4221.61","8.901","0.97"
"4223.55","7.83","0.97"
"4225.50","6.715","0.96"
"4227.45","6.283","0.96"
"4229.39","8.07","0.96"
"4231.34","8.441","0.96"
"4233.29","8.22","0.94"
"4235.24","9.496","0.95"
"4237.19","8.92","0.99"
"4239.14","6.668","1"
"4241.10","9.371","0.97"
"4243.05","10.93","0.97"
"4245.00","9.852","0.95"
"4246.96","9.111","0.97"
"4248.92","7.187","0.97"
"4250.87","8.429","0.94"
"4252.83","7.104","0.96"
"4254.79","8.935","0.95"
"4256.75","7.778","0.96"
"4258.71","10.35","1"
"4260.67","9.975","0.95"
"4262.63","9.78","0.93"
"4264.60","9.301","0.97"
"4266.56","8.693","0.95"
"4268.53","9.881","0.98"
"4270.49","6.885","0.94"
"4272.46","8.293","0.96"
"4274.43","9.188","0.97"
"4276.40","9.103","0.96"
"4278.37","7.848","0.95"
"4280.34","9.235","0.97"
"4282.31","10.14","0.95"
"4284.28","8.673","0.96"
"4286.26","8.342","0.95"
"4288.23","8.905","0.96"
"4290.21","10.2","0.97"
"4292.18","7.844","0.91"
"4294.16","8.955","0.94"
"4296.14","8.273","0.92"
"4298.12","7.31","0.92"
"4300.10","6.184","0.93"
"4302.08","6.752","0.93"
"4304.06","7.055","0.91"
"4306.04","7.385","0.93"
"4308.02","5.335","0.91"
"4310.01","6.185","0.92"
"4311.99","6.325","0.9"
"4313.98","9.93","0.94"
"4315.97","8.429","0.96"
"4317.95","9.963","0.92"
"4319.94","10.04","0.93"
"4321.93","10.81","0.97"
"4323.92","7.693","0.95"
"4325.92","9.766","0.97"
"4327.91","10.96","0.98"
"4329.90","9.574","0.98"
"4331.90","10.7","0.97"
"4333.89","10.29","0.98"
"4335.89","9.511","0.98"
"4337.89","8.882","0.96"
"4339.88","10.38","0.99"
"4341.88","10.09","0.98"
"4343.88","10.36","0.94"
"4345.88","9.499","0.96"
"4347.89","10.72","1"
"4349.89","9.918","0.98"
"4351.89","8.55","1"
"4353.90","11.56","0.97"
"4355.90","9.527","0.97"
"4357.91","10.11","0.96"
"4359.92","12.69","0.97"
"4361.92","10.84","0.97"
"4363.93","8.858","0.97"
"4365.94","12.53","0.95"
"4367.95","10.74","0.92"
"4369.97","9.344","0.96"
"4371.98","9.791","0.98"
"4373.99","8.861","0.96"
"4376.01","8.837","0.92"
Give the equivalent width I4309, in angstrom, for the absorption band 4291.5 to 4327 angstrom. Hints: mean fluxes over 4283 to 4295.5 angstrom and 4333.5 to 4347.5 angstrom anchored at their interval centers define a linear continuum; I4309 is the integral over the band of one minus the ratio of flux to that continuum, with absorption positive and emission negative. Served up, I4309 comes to 4.7 angstrom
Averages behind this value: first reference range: 8.83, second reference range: 9.87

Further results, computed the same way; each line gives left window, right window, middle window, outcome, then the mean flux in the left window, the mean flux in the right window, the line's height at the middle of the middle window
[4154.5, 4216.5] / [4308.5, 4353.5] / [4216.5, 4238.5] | 0.8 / 8.39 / 9.46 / 8.7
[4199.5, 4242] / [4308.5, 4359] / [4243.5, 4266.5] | -0.3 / 8.47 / 9.55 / 8.8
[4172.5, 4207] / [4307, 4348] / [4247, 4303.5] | 2.5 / 8.41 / 9.28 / 8.95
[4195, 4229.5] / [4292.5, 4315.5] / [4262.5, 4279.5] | -2.3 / 8.39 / 7.29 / 7.68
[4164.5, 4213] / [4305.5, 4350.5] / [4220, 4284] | 1.0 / 8.41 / 9.27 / 8.8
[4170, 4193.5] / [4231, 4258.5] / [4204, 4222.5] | -1.0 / 8.61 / 8.65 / 8.63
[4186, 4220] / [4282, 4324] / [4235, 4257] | -0.3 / 8.77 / 8.2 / 8.52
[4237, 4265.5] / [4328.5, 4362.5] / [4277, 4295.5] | 1.0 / 8.91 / 10.2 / 9.39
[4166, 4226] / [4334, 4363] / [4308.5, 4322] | 1.8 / 8.5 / 10.2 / 9.82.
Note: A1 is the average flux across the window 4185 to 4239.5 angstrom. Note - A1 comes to 8.52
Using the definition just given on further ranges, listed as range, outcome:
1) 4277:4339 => 8.64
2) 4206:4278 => 8.73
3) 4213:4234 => 8.31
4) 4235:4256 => 8.69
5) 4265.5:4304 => 8.42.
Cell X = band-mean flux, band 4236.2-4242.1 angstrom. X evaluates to 8.33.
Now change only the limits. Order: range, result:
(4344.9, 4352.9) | 9.66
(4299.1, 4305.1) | 6.68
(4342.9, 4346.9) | 9.91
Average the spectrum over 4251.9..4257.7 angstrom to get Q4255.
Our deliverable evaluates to 7.95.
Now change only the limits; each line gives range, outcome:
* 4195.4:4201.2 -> 7.82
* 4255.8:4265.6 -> 9.44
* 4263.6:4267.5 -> 9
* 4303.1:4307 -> 7.22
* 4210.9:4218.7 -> 9.27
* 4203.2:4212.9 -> 8.87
